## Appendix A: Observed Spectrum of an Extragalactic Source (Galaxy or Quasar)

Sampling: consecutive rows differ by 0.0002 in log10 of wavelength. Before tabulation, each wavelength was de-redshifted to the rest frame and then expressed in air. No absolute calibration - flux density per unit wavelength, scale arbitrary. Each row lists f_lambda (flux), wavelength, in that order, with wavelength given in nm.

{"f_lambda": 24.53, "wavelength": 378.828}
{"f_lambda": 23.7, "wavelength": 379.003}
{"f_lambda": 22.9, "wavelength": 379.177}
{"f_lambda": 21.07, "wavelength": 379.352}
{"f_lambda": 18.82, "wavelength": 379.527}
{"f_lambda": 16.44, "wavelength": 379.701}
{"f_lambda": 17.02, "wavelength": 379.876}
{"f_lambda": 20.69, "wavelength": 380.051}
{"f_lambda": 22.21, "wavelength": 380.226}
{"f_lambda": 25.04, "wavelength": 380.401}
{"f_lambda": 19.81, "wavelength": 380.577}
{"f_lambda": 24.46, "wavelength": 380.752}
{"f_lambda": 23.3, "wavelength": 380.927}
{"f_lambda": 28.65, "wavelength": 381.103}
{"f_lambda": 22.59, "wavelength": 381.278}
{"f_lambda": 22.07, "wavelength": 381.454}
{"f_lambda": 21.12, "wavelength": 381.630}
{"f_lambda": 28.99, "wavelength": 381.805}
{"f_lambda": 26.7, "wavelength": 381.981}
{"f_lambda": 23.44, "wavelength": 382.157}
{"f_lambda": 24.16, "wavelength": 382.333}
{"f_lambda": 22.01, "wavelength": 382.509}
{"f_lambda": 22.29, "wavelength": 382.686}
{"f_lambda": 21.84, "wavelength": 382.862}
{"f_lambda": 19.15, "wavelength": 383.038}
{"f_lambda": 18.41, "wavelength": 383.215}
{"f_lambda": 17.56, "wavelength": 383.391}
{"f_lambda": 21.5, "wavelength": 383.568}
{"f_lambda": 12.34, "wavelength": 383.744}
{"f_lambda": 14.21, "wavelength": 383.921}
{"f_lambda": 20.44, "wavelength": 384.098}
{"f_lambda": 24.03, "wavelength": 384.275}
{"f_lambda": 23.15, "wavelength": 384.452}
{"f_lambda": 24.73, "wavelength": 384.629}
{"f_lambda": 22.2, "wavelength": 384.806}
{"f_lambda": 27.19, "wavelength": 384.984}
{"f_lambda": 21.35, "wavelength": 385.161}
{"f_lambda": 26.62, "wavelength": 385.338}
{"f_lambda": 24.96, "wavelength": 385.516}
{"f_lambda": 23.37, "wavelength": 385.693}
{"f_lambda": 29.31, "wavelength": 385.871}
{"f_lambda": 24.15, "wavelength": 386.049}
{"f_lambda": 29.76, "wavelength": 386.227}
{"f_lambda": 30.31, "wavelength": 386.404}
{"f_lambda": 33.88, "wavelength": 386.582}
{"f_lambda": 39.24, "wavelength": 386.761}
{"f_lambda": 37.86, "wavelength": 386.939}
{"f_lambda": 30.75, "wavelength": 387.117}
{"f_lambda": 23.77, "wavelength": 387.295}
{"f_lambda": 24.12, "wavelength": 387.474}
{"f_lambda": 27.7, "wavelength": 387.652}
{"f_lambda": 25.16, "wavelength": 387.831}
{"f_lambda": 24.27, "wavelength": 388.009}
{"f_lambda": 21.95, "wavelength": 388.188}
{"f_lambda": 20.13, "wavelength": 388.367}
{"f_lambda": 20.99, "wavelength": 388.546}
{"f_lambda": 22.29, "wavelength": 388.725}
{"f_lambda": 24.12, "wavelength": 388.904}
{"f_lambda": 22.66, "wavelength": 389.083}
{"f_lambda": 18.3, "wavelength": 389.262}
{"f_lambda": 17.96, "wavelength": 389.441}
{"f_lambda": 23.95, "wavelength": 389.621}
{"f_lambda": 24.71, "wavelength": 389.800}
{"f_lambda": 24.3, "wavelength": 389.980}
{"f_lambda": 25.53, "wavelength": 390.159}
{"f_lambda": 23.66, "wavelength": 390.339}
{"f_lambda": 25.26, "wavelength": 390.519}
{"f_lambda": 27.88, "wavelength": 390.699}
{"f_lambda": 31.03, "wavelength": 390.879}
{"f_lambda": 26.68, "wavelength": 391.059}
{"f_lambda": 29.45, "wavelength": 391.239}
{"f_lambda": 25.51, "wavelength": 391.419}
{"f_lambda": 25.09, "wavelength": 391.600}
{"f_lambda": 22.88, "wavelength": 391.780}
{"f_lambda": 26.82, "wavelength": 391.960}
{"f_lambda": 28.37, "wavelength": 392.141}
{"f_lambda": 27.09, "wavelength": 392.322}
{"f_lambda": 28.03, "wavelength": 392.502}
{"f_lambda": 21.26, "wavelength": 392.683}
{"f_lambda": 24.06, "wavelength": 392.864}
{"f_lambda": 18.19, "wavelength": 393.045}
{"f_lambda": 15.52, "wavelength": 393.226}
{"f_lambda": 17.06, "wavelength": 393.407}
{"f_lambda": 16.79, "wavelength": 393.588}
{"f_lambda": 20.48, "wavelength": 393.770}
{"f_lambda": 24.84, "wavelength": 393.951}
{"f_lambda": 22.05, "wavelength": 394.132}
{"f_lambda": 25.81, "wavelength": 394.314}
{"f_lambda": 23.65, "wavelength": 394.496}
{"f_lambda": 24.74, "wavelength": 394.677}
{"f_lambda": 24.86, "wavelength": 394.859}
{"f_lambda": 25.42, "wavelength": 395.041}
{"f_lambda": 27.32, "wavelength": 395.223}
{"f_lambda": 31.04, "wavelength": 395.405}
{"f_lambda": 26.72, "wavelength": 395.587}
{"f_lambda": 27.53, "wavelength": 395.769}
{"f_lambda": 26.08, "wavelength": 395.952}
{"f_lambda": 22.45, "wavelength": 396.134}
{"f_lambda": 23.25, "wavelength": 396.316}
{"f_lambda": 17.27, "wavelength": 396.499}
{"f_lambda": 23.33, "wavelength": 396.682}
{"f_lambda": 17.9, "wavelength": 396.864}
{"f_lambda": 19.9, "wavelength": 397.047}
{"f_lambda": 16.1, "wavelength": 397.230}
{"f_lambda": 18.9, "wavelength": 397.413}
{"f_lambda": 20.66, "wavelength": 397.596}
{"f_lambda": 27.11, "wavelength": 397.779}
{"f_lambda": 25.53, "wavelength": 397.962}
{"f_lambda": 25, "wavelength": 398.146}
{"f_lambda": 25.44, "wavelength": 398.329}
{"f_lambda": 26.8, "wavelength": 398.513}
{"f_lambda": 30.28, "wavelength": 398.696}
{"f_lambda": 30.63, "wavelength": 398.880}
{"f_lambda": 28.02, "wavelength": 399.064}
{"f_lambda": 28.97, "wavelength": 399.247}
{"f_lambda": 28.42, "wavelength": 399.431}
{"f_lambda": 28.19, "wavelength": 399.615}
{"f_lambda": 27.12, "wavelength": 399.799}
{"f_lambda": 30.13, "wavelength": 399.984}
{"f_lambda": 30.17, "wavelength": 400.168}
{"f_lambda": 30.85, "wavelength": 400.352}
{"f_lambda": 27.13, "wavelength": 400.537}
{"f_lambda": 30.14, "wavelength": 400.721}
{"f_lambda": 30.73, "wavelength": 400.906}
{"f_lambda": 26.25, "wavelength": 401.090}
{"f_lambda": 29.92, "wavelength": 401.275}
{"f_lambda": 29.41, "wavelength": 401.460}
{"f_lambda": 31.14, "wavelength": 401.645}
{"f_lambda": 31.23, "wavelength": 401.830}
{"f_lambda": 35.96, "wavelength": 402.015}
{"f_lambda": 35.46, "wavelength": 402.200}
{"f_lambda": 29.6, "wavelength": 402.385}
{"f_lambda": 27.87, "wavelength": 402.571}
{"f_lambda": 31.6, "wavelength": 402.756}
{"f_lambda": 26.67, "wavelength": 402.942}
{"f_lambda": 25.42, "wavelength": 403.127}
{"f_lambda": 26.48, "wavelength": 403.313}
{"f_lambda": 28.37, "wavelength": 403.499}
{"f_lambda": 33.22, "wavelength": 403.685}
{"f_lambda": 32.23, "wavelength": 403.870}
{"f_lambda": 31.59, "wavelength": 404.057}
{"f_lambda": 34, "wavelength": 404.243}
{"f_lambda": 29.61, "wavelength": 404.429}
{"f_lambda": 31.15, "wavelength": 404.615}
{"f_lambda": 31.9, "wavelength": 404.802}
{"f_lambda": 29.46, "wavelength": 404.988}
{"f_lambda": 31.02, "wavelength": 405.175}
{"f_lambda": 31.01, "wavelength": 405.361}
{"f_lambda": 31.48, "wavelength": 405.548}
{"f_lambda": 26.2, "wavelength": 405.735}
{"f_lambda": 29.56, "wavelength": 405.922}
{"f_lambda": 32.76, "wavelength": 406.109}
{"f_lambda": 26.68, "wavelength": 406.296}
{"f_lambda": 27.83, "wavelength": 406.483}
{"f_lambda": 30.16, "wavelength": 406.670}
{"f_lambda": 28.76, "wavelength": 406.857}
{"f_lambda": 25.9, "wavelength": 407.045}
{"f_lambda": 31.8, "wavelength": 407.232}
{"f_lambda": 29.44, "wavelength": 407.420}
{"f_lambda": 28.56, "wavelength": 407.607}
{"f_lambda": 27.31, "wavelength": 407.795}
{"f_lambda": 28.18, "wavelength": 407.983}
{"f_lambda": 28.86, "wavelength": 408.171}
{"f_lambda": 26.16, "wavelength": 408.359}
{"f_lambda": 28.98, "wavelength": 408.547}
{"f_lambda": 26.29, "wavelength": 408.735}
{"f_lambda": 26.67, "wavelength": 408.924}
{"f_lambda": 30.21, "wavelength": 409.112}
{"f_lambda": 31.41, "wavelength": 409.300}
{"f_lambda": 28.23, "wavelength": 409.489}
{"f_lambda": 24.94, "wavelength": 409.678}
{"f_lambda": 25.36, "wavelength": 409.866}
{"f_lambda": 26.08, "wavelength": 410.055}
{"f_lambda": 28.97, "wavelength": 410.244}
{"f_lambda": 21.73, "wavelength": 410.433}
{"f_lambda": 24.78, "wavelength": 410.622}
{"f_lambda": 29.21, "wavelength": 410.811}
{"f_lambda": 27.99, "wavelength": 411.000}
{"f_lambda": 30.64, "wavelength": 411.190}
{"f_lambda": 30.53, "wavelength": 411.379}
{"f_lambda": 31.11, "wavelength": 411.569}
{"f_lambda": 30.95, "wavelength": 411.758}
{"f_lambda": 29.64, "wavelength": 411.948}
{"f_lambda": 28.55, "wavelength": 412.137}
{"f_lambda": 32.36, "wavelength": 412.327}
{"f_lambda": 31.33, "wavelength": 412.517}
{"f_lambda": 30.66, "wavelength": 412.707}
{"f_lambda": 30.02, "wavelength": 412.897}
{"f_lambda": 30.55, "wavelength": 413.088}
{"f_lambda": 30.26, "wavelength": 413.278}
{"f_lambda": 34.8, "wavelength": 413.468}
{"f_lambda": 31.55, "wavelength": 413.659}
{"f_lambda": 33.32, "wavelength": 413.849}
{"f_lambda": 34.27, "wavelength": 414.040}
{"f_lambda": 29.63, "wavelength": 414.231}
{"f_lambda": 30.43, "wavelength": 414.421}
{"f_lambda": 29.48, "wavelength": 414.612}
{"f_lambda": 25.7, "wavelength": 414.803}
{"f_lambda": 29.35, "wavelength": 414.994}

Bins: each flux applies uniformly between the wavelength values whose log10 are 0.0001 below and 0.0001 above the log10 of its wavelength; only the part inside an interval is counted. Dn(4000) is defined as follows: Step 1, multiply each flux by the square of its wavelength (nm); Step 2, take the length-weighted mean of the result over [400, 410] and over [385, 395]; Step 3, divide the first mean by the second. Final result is 1.3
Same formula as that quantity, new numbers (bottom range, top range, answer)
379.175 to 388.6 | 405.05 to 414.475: 1.40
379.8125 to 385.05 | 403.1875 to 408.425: 1.51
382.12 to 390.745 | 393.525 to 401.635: 1.13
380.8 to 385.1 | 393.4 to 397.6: 1.10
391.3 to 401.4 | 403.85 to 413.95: 1.25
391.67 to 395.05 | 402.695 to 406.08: 1.38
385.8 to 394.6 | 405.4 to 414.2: 1.29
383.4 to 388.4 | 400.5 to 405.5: 1.31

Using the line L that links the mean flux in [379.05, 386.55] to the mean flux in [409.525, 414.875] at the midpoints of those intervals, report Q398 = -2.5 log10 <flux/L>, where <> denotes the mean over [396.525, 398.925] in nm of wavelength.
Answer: 0.12 mag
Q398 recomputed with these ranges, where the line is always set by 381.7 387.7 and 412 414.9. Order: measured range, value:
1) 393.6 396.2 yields 0.08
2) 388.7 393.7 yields 0.10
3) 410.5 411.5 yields 0.07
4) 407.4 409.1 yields 0.07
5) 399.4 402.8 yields -0.07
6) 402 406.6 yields -0.05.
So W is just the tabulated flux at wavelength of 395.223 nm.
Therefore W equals 27.32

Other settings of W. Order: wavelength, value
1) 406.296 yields 26.68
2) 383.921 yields 14.21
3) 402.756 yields 31.6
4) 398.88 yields 30.63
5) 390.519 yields 25.26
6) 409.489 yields 28.23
